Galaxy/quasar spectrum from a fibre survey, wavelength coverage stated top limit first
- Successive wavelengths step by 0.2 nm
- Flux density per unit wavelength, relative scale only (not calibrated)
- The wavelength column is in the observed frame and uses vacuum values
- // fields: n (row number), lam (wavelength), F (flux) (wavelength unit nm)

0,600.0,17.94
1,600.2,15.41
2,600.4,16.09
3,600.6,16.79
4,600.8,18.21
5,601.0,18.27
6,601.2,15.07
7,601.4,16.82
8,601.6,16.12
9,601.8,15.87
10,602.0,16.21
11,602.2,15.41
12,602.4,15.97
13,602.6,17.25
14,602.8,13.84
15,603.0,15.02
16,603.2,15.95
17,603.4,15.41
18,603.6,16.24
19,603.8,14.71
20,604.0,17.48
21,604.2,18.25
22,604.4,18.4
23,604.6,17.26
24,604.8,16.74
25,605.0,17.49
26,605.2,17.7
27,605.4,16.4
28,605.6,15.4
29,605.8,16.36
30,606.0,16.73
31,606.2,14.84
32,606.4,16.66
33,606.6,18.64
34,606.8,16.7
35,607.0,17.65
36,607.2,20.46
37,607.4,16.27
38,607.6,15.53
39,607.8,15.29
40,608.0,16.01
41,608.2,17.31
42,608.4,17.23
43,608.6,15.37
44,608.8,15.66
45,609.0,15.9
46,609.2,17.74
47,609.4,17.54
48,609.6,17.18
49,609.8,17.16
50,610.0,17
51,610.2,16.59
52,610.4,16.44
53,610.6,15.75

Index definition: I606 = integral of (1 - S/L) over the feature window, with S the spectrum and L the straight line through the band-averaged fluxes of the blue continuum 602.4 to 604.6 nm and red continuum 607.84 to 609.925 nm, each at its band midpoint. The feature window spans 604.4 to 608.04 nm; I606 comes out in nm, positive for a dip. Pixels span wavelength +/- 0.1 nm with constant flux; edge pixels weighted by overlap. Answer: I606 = -0.08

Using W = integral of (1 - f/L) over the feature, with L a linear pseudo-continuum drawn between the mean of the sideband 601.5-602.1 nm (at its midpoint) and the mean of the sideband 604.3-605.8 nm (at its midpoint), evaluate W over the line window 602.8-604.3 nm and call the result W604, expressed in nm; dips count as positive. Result 0.053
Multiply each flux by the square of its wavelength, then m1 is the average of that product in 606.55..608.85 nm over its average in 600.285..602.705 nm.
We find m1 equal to 1.04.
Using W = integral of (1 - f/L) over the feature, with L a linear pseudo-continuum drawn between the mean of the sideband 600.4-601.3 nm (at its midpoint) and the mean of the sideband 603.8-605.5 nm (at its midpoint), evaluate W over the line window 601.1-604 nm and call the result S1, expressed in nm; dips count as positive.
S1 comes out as 0.23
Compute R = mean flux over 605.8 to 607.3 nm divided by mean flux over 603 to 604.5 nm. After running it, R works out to 1.05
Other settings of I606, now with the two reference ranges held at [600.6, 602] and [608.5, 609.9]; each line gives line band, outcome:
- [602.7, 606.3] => 0.071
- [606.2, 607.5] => -0.066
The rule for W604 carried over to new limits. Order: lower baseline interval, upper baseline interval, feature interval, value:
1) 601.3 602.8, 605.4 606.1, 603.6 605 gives -0.082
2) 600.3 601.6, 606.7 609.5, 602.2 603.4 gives 0.088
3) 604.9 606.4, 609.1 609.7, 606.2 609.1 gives 0.049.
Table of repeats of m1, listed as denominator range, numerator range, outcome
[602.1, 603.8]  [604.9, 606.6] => 1.07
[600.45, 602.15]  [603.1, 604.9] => 1.02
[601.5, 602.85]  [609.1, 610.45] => 1.11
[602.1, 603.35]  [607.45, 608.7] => 1.05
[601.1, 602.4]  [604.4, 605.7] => 1.08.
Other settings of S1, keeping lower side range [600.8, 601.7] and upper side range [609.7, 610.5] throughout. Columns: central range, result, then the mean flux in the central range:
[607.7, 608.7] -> 0.03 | 16.2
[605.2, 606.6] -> 0.03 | 16.4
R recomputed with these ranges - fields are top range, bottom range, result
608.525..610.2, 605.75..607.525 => 0.97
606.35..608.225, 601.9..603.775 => 1.09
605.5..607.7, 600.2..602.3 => 1.02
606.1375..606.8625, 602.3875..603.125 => 1.09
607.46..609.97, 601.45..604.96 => 1.01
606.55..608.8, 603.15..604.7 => 1.01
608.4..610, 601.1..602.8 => 1.05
